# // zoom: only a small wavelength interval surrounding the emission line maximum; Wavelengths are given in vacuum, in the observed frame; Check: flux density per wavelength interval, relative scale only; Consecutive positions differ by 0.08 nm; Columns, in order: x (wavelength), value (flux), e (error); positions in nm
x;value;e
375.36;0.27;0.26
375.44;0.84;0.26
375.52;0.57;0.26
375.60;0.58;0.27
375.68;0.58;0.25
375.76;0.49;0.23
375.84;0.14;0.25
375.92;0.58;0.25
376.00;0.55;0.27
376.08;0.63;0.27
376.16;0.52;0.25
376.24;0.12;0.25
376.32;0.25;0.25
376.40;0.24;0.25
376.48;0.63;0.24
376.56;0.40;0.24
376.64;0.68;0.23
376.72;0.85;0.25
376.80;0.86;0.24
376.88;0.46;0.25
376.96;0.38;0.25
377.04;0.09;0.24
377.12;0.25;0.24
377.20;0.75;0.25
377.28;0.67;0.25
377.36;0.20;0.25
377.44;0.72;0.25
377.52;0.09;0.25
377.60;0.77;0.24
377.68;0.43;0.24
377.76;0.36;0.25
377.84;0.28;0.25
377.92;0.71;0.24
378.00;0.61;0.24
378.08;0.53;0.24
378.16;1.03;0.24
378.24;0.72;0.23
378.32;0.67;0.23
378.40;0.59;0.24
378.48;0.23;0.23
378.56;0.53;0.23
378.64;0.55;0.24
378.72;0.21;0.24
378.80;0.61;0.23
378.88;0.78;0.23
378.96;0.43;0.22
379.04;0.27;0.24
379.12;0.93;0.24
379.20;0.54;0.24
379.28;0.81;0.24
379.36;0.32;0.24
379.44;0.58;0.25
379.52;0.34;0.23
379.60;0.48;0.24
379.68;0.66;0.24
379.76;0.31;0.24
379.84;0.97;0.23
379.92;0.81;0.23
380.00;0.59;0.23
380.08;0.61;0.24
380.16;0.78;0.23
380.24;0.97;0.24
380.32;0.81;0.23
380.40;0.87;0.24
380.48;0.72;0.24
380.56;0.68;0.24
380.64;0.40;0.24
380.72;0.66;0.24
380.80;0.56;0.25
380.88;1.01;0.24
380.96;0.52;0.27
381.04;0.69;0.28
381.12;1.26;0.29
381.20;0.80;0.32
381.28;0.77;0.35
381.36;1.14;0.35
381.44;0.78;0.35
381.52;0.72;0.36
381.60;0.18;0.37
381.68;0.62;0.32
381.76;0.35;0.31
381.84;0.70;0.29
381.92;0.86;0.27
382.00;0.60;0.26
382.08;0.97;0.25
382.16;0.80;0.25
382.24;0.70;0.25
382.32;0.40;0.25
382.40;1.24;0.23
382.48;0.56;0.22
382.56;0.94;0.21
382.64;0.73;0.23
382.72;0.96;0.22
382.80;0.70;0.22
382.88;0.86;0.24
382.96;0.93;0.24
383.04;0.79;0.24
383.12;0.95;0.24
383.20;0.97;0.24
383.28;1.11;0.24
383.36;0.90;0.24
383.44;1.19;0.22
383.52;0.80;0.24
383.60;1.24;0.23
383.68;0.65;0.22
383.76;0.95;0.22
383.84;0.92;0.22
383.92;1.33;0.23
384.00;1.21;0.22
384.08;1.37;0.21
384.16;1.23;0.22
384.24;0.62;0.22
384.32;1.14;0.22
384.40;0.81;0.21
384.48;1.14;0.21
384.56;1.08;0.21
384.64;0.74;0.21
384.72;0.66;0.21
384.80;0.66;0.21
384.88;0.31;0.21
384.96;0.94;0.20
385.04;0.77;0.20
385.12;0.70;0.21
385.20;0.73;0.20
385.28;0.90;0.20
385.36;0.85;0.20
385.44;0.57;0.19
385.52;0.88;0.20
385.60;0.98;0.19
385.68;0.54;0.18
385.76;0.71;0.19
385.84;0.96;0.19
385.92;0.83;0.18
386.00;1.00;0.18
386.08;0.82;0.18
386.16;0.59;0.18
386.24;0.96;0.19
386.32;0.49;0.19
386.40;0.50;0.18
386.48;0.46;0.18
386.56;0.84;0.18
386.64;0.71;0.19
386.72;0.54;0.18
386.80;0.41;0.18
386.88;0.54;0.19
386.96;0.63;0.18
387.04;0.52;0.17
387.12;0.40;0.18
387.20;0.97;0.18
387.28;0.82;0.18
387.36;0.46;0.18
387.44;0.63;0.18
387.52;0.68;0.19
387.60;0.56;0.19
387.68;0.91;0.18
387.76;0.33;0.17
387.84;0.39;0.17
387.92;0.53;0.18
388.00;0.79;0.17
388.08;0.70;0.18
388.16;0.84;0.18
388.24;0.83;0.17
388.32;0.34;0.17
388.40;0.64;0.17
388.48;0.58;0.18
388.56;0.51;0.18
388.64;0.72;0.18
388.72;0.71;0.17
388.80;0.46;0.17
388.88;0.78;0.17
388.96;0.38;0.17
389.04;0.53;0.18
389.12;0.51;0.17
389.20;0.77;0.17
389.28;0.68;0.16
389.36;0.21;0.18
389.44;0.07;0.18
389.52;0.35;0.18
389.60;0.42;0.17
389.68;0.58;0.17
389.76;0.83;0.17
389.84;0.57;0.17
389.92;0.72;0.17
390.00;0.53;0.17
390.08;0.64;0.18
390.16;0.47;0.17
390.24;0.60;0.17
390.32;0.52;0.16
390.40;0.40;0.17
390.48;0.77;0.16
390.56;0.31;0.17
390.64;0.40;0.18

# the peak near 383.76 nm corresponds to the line C IV 1549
